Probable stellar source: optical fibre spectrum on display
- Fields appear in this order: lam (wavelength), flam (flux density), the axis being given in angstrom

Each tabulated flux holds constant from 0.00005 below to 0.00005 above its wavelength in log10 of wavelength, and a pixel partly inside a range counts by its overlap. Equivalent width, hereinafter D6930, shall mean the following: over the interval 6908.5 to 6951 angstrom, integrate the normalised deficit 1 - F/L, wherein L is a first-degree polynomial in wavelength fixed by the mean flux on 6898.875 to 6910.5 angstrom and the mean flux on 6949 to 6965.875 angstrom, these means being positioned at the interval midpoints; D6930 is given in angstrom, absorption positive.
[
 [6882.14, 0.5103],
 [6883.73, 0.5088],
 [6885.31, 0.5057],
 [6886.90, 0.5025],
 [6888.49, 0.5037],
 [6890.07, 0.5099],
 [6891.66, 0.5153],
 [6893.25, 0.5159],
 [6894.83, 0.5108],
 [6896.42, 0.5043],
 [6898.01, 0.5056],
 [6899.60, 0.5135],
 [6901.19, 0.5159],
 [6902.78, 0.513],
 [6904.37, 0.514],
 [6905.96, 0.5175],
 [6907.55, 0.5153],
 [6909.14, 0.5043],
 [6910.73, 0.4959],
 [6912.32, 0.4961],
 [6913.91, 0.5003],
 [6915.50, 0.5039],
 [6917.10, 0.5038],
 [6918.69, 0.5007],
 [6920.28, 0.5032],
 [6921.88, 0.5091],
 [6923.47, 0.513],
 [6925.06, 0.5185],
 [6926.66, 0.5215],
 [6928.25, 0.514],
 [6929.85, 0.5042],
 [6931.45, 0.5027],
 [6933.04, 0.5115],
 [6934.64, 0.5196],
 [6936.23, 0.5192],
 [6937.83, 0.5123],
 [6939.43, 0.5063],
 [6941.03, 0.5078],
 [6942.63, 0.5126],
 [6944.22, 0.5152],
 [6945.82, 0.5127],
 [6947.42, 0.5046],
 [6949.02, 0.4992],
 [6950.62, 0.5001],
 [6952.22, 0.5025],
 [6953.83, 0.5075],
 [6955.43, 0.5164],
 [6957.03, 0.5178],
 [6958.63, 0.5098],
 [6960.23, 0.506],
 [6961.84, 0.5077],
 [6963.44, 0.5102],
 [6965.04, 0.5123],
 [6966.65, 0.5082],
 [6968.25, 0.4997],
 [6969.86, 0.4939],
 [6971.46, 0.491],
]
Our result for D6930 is 0.2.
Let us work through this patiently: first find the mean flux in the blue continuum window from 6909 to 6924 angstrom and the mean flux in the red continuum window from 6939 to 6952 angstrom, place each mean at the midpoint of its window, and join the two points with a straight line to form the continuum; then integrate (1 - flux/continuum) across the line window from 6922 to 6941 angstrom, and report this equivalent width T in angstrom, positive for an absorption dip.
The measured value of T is -0.3 angstrom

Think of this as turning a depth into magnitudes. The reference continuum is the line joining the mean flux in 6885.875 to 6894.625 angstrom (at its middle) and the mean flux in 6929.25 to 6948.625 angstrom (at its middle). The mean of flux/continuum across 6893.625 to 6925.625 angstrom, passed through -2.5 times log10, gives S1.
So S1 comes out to 0.004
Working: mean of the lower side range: 0.509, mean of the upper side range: 0.511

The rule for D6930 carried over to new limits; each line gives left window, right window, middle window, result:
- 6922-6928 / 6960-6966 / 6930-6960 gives 0.2 angstrom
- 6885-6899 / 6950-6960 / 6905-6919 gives 0.1 angstrom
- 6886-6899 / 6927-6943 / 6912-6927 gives 0.1 angstrom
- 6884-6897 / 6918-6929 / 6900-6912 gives 0.0 angstrom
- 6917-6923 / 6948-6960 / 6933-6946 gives -0.2 angstrom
